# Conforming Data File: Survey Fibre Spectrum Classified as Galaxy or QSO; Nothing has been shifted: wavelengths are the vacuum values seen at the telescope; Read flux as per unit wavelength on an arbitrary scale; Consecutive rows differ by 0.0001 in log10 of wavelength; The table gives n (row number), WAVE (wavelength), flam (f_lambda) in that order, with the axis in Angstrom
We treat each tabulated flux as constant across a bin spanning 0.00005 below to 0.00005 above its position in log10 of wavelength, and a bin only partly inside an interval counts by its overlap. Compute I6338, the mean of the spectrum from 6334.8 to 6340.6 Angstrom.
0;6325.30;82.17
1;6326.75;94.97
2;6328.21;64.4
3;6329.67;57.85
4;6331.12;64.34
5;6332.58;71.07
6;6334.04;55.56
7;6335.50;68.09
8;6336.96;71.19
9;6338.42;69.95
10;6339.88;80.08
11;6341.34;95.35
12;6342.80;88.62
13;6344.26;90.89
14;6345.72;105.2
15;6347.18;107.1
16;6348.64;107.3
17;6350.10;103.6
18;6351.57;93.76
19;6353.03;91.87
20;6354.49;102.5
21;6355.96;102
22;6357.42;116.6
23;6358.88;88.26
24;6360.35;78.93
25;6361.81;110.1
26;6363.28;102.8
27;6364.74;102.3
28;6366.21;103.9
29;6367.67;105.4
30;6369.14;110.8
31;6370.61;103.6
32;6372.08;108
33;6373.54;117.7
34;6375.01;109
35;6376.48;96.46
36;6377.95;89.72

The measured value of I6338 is 72.3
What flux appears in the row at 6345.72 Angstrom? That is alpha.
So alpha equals 105.2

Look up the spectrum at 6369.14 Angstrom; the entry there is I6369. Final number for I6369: 110.8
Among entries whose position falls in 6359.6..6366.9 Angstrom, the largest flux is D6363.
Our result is 110.1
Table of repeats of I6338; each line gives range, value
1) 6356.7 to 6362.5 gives 98.4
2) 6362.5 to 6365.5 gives 103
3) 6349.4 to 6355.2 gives 97.9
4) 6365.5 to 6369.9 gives 107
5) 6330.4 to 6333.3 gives 67.7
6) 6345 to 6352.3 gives 103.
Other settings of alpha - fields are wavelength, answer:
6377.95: 89.72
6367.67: 105.4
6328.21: 64.4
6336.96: 71.19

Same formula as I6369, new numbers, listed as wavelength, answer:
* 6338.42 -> 69.95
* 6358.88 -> 88.26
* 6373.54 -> 117.7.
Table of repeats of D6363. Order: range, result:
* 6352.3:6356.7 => 102.5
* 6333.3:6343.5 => 95.35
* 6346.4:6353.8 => 107.3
